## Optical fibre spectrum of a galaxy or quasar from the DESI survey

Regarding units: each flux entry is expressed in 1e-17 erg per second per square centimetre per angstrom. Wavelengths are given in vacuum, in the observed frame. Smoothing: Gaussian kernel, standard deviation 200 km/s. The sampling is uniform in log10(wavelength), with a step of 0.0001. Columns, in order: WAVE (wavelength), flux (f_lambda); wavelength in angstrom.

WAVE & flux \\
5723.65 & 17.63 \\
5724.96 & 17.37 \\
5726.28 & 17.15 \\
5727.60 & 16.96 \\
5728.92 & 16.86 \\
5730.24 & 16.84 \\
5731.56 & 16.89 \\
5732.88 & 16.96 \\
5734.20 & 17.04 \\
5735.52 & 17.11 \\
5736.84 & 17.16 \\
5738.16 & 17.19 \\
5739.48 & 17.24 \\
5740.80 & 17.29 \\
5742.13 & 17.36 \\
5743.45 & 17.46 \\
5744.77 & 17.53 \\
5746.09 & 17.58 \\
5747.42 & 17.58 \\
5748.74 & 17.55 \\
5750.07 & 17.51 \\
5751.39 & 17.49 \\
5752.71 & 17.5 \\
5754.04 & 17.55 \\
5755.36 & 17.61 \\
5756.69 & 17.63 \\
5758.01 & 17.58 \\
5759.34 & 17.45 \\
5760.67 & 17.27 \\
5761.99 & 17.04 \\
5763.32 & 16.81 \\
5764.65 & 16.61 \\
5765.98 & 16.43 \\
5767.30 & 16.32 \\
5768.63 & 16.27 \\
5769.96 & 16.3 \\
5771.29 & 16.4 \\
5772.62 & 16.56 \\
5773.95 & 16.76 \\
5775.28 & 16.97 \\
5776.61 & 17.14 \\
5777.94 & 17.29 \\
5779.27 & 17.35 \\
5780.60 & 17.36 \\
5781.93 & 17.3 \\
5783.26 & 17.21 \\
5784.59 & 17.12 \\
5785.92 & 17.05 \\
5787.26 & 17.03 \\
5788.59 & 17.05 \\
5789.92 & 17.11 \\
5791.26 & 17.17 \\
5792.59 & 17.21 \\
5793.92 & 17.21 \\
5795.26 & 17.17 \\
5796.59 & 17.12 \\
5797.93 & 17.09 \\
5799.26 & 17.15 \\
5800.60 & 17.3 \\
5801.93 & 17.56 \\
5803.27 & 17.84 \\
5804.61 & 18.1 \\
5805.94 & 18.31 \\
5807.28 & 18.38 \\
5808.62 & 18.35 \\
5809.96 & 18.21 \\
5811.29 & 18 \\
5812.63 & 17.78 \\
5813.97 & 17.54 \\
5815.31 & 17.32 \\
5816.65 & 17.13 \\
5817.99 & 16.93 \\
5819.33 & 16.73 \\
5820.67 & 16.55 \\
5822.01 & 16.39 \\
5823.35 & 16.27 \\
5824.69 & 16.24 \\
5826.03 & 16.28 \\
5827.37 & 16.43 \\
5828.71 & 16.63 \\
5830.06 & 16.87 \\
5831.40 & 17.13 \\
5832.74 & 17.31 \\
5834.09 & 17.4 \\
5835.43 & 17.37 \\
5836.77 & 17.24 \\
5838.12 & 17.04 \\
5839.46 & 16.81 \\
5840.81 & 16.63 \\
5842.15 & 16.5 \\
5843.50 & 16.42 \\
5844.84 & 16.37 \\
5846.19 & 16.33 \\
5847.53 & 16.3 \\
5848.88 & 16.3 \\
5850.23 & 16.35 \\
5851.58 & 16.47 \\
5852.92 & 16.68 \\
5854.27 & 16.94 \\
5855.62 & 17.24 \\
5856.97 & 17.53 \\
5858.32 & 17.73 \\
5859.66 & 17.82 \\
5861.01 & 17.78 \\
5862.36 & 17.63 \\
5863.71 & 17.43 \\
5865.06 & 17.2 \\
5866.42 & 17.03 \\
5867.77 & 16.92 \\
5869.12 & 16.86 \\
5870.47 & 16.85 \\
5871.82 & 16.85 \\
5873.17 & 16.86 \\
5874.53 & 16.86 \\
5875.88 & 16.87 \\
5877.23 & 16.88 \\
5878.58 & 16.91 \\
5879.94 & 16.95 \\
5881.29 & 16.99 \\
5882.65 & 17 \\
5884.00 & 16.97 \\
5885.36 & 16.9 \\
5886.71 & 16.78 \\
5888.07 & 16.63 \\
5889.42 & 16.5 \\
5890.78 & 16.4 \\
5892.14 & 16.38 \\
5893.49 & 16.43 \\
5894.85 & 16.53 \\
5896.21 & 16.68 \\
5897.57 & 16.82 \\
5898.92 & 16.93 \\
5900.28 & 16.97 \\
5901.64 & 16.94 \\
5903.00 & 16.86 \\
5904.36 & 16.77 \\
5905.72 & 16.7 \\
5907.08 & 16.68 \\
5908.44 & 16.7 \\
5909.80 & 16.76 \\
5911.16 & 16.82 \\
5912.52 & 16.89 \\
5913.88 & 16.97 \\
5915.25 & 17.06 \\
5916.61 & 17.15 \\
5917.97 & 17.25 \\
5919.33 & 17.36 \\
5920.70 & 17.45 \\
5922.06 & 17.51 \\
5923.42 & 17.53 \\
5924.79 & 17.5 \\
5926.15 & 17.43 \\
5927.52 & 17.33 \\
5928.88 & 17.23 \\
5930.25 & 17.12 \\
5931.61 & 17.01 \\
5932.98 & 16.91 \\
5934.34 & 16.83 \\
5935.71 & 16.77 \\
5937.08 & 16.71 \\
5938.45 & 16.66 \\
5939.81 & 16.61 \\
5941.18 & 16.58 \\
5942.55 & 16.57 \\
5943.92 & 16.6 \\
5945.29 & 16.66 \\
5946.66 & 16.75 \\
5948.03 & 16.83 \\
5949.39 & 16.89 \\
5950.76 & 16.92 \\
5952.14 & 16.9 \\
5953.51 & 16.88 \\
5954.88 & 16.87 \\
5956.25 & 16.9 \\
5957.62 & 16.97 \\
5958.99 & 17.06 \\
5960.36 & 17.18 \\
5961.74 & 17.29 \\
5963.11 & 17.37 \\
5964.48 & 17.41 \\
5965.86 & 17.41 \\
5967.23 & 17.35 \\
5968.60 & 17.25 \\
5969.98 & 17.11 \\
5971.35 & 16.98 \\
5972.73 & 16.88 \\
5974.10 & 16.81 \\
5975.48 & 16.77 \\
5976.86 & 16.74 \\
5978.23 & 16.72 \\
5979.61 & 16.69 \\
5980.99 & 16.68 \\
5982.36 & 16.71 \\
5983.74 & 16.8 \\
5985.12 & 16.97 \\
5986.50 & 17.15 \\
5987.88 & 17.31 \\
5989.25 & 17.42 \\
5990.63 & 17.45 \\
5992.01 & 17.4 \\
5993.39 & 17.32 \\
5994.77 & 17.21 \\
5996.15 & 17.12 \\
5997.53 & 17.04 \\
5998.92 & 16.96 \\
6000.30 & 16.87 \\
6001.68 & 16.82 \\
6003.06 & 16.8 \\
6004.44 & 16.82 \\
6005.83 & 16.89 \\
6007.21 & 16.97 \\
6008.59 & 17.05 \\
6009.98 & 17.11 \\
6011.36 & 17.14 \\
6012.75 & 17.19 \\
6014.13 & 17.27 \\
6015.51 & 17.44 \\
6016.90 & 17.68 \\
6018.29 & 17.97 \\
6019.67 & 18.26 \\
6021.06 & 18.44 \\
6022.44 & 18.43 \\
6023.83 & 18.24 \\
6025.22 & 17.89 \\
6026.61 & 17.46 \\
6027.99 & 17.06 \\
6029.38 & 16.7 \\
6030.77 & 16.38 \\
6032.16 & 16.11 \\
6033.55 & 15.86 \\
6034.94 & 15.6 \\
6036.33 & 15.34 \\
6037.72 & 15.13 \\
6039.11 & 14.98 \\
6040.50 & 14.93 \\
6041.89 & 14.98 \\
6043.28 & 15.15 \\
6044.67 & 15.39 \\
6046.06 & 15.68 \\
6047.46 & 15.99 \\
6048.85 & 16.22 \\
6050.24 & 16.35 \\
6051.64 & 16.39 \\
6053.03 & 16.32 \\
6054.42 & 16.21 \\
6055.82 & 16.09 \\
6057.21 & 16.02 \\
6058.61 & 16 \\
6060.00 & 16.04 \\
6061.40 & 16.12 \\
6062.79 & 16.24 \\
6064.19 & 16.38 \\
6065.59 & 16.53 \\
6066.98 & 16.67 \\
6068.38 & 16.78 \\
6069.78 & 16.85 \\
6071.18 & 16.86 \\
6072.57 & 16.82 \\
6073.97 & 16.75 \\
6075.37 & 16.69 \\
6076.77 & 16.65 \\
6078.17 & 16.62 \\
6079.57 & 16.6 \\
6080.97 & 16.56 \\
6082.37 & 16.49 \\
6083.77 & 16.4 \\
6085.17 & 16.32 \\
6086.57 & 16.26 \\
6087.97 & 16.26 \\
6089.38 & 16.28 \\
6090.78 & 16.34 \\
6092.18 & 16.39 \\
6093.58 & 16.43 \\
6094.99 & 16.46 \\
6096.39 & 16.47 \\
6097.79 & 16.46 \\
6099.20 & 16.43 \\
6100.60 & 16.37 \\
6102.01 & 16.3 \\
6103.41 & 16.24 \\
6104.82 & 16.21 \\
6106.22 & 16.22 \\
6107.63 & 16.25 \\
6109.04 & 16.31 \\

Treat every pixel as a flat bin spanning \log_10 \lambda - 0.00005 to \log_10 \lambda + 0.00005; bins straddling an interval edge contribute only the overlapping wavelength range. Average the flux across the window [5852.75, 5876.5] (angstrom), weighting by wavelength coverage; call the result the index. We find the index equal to 17.2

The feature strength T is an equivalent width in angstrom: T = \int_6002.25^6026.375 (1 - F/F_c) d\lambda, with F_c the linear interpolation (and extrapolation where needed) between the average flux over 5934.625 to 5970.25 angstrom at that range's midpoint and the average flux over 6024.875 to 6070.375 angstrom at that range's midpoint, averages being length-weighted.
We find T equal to -1.6 angstrom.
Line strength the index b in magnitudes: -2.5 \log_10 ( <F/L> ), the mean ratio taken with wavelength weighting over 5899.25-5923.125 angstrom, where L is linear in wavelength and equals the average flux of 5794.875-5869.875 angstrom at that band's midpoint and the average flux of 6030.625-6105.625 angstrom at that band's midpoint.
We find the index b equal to -0.012 mag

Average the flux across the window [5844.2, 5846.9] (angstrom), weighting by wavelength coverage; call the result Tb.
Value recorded 16.4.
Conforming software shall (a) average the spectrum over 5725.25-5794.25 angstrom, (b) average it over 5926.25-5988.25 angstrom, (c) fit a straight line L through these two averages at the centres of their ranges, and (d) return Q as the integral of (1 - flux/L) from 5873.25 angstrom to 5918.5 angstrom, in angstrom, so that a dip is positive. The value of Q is 0.5 angstrom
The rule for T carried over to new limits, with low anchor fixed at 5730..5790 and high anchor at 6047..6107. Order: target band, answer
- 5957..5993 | -0.95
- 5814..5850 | 0.48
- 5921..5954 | -0.46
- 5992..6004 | -0.33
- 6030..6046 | 1.00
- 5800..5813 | -0.74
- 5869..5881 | -0.01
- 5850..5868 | -0.34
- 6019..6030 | -0.86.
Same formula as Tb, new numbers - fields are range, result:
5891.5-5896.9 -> 16.5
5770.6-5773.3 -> 16.5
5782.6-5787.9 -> 17.1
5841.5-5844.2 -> 16.5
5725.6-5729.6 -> 17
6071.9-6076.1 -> 16.7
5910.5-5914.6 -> 16.9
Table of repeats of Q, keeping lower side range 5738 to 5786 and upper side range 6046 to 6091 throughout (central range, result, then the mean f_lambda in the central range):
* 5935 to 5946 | 0.0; 16.6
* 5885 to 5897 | 0.2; 16.6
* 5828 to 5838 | -0.1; 17.1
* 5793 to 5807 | -0.4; 17.5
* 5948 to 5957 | -0.1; 16.9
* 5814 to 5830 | 0.3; 16.7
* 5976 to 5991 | -0.3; 17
